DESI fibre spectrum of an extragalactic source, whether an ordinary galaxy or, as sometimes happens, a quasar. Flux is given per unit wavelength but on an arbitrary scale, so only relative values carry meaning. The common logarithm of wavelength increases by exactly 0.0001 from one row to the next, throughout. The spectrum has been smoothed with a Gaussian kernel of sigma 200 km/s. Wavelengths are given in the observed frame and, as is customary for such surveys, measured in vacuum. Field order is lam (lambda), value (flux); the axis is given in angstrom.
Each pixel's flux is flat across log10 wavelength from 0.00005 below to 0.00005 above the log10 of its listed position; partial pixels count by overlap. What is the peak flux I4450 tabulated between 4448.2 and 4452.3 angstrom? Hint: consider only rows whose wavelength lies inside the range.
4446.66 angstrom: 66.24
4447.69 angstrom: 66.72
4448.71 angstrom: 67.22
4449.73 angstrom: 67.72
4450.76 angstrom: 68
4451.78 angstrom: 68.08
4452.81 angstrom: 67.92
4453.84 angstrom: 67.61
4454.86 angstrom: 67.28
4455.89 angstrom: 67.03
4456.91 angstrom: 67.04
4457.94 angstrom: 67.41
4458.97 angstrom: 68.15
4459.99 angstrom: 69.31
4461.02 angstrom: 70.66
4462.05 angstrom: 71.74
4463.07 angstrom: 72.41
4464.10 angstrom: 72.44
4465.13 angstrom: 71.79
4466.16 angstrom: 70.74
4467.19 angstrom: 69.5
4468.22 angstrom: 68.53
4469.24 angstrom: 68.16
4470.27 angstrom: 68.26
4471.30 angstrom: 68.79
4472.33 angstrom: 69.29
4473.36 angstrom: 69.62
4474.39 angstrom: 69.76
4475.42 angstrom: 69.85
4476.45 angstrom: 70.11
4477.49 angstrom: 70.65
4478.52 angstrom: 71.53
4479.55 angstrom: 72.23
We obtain 68.08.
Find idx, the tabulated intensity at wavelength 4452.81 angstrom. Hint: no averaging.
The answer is 67.92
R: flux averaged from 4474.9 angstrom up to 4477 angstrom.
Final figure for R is 69.7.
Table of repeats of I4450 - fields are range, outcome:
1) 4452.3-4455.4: 67.92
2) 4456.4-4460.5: 69.31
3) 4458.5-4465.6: 72.44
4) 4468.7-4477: 70.11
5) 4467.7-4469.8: 68.53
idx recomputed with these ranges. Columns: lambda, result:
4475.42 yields 69.85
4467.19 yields 69.5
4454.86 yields 67.28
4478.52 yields 71.53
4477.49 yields 70.65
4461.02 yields 70.66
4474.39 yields 69.76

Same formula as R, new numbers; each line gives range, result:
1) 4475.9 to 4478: 70.1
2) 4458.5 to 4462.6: 70.2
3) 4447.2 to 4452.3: 67.6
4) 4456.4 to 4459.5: 67.6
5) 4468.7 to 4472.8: 68.7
